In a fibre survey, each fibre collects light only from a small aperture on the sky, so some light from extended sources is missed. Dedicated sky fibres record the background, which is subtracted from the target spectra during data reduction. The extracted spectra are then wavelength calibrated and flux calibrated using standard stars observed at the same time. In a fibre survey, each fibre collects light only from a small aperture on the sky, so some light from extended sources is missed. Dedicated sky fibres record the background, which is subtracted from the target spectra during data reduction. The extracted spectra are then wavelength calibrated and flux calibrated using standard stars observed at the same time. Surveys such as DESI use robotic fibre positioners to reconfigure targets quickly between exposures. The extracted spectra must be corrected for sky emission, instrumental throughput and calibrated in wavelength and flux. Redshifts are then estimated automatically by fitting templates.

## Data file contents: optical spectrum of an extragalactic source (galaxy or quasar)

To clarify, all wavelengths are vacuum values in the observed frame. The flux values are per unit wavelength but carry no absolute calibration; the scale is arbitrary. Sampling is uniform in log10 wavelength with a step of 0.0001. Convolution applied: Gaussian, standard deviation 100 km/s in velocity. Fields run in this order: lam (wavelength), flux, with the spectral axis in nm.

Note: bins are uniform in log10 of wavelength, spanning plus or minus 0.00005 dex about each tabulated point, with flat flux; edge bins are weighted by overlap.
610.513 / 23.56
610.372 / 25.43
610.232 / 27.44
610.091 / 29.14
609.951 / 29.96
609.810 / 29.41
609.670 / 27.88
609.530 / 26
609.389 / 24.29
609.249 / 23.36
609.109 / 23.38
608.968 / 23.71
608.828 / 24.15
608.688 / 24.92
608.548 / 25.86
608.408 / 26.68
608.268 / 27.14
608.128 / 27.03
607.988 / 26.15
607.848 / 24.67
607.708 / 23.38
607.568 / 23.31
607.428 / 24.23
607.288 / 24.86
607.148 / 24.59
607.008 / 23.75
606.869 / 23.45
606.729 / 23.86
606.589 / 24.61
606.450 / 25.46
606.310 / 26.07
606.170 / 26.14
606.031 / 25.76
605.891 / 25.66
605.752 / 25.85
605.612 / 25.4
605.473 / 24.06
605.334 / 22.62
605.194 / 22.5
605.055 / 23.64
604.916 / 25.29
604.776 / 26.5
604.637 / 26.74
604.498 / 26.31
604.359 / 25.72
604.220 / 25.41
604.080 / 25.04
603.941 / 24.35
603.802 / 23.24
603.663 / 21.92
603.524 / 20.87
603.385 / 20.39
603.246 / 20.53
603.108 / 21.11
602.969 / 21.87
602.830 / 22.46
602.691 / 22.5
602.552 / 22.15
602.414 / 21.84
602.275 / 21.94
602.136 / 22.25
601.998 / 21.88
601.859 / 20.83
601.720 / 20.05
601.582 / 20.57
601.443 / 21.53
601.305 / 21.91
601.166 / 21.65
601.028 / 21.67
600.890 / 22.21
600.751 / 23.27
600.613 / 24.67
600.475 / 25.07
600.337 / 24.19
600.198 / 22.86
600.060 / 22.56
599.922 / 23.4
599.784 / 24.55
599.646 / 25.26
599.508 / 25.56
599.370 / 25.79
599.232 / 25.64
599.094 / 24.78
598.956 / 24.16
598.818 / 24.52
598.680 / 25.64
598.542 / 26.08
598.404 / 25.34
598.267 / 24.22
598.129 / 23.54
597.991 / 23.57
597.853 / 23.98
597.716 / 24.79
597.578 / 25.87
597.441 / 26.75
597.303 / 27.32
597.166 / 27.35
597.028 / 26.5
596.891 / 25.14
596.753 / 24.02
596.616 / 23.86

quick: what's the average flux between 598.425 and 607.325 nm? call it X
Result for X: 23.7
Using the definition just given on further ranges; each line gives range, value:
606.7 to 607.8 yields 23.9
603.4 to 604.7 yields 24.2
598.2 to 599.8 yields 25.2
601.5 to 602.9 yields 21.6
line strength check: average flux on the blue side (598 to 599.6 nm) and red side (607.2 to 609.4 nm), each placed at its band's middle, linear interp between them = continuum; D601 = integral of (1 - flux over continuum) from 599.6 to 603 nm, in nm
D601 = 0.33 nm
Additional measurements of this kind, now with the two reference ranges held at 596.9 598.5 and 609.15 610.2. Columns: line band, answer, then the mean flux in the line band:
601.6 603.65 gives 0.36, 21.5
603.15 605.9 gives 0.24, 24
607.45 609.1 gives 0.11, 25.1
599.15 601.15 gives 0.14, 24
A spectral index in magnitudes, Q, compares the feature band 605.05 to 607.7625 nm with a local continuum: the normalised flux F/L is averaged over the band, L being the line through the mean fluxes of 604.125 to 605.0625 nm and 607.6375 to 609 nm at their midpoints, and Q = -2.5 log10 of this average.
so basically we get 0.05 mag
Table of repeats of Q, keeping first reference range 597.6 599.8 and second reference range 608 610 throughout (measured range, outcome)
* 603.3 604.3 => 0.11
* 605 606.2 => 0.04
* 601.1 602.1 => 0.18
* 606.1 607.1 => 0.04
